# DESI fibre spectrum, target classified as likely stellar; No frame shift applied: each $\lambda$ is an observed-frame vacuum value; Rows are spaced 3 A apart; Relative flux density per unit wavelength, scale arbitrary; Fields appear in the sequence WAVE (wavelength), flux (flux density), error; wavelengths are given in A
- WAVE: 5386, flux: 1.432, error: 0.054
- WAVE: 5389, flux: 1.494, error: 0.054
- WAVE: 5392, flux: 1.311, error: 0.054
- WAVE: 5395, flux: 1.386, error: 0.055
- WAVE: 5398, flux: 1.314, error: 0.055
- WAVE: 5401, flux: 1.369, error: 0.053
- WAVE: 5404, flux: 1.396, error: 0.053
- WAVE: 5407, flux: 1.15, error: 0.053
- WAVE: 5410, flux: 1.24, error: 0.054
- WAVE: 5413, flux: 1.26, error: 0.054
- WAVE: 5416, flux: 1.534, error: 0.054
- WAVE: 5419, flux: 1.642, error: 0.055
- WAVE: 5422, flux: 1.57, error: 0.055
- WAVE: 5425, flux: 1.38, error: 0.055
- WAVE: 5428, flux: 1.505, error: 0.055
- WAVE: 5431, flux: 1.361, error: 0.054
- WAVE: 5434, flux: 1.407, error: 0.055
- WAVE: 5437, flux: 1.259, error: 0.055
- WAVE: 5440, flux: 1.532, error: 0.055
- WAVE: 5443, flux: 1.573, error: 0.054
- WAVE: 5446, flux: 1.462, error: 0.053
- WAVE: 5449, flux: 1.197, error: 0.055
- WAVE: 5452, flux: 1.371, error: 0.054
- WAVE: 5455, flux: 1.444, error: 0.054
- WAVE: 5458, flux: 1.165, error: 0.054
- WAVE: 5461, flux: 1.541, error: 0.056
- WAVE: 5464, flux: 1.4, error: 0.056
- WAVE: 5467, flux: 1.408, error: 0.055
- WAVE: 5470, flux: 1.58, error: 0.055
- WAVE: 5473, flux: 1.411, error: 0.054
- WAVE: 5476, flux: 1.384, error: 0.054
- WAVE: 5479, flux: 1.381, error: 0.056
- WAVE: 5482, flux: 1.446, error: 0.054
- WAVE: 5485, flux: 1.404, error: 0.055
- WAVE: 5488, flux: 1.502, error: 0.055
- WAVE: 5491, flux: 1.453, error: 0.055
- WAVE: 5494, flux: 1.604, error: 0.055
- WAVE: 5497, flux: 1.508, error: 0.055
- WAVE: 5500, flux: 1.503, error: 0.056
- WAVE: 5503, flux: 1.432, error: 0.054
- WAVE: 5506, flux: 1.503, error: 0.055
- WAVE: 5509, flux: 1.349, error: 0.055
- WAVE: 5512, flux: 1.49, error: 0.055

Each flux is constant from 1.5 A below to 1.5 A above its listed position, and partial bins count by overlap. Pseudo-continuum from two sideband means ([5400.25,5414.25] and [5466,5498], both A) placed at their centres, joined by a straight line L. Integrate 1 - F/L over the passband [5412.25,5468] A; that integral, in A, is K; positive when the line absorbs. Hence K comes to -2.7 A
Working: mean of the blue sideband 1.28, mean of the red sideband 1.46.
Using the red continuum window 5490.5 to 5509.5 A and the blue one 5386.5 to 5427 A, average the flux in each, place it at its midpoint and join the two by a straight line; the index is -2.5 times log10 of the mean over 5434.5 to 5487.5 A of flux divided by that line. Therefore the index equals 0.027 mag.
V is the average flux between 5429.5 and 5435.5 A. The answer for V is 1.38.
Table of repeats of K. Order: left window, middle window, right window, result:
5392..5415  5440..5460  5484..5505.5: 0.2 A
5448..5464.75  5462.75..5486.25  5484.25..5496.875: 0.0 A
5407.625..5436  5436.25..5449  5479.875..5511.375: 0.0 A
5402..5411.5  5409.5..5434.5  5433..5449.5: -2.0 A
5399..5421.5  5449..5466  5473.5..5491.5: 0.5 A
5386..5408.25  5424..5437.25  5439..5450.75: 0.2 A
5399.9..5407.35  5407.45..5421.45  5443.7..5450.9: -0.8 A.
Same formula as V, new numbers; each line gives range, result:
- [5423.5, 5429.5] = 1.44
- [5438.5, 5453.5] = 1.43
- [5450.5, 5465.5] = 1.38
